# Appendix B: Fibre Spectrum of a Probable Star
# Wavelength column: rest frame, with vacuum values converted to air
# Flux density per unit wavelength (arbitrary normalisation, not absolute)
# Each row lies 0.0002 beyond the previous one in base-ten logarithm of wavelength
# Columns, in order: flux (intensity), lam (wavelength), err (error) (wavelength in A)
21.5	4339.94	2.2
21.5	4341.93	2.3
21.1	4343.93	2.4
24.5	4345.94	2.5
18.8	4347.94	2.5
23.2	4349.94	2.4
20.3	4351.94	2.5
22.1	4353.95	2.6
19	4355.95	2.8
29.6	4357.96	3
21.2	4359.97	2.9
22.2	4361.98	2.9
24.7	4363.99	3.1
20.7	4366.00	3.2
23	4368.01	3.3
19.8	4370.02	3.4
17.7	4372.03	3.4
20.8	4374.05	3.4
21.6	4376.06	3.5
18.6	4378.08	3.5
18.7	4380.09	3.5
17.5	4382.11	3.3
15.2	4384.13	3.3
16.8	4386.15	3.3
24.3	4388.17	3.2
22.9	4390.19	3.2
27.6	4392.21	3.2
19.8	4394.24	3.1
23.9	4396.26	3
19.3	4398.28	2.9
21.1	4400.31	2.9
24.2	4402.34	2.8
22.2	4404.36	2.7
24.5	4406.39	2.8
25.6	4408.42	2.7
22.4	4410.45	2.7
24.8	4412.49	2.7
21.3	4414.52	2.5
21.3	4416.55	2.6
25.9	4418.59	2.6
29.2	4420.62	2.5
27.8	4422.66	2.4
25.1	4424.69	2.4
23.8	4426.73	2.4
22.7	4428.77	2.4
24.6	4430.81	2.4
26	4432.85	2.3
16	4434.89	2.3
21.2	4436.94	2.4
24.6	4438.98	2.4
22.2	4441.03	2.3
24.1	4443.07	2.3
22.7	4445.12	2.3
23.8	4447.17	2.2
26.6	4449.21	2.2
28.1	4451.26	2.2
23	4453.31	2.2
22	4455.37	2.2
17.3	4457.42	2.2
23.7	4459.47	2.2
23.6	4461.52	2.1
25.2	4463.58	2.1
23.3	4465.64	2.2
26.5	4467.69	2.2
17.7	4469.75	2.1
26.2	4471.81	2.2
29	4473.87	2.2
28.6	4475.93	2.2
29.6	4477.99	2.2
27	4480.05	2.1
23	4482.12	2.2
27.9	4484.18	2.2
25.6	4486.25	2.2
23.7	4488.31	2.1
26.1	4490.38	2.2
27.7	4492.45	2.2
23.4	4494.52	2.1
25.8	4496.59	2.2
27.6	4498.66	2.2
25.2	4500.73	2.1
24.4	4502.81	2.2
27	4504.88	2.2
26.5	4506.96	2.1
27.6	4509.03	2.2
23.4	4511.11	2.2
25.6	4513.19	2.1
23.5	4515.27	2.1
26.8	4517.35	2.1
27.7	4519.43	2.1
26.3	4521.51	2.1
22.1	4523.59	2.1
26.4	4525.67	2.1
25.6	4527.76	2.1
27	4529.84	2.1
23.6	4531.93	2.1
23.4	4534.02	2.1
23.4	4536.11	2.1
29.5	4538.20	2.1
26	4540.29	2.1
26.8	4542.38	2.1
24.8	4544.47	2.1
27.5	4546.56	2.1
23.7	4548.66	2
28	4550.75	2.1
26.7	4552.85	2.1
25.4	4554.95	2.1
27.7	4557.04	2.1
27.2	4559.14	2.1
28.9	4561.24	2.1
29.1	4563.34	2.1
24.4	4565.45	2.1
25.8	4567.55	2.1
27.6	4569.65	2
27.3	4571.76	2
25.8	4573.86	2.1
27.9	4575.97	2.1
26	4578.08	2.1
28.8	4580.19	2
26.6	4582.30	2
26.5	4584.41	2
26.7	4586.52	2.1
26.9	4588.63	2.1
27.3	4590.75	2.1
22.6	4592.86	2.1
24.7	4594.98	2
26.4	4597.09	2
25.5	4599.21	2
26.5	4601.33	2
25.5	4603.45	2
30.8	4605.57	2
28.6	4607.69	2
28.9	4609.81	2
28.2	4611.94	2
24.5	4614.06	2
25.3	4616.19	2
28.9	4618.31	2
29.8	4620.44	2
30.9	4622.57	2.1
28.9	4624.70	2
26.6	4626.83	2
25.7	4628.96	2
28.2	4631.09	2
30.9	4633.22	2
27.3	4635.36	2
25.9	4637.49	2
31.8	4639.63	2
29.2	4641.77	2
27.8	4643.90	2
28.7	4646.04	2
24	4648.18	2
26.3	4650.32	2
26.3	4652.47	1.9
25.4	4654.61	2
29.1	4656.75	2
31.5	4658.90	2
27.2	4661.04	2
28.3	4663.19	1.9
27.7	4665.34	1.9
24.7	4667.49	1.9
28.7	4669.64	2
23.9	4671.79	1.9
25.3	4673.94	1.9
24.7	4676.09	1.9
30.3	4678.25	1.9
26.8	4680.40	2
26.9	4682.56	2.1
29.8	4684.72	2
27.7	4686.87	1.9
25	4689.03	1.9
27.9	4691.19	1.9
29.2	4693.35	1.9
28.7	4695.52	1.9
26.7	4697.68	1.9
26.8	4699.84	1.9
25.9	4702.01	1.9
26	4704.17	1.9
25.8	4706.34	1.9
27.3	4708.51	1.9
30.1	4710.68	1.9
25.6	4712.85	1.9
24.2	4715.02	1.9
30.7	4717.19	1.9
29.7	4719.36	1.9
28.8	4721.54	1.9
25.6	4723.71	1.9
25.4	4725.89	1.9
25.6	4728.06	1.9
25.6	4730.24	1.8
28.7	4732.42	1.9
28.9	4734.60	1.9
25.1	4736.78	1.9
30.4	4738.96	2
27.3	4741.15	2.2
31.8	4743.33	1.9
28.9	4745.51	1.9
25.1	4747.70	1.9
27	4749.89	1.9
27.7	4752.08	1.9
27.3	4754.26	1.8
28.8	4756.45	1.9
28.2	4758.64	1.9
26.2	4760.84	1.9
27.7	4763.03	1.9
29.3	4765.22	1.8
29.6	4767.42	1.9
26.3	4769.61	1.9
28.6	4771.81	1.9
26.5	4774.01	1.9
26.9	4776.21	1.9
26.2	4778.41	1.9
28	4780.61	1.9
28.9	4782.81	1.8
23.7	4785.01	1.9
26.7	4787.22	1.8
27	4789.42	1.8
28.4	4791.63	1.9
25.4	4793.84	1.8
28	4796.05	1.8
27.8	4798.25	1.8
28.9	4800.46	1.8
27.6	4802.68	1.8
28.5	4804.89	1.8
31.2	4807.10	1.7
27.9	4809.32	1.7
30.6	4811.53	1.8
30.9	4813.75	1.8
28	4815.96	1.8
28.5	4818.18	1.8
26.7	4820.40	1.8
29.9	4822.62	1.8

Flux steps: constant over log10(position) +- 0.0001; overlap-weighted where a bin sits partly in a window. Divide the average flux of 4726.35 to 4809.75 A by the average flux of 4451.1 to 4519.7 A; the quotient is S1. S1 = 1.1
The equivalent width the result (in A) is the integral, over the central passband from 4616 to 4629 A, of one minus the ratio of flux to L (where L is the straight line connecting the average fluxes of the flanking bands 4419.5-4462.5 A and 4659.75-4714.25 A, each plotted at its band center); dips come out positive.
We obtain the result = -1.1 A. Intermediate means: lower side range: 23.7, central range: 28.4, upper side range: 27.1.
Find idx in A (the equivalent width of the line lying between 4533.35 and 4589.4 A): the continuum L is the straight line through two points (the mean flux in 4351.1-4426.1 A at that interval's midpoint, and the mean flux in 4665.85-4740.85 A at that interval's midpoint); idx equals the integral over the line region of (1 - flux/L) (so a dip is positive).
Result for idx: -3.81 A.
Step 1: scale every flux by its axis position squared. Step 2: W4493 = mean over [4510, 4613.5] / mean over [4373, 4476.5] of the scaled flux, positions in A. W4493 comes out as 1.22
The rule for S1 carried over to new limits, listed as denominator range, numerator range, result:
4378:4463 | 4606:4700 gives 1.21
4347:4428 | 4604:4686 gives 1.25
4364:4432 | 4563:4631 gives 1.21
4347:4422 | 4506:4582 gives 1.19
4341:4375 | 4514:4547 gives 1.18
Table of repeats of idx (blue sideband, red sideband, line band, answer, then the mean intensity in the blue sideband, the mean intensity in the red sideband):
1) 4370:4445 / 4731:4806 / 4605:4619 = -1.3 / 22.3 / 27.7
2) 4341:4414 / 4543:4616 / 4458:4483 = -1.2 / 21.7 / 26.7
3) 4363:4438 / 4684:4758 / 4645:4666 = -0.8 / 22.2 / 27.5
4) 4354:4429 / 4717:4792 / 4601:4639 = -3.4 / 22.3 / 27.6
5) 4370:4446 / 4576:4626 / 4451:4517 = -2.4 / 22.3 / 27.2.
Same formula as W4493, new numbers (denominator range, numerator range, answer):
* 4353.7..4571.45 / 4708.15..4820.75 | 1.30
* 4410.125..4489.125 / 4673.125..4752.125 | 1.26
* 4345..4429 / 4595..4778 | 1.41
